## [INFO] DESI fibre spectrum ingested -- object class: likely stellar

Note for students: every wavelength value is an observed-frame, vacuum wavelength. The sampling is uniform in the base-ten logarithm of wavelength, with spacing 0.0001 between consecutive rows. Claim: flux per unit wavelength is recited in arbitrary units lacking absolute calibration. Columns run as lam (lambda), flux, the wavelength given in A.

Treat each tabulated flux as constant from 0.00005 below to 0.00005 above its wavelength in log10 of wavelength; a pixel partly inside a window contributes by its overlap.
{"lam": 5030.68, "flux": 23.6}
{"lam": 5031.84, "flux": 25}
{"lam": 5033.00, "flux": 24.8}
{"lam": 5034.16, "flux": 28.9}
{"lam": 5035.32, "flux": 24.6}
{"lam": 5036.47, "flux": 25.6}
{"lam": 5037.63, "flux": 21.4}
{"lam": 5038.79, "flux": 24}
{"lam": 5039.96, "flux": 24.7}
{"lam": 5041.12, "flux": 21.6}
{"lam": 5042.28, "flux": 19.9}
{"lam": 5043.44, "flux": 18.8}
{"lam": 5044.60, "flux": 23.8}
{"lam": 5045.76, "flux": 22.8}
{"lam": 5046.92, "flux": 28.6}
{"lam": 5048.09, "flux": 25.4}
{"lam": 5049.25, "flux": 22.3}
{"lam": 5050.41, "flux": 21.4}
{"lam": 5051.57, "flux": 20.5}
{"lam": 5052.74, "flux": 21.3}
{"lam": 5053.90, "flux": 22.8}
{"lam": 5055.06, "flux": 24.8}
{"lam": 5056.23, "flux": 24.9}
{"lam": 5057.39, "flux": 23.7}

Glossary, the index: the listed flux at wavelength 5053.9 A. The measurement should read 22.8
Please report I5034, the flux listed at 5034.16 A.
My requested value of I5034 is 28.9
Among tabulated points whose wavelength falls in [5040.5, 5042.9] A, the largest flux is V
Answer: 21.6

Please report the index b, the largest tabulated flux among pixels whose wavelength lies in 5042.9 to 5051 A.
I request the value 28.6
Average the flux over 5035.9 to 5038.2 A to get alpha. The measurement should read 23.5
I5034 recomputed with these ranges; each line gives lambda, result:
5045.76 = 22.8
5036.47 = 25.6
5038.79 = 24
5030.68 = 23.6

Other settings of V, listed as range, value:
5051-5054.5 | 22.8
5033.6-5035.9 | 28.9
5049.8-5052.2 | 21.4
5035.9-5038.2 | 25.6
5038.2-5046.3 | 24.7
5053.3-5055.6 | 24.8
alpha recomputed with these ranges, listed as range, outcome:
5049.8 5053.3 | 21.1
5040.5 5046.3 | 21.4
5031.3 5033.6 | 24.9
